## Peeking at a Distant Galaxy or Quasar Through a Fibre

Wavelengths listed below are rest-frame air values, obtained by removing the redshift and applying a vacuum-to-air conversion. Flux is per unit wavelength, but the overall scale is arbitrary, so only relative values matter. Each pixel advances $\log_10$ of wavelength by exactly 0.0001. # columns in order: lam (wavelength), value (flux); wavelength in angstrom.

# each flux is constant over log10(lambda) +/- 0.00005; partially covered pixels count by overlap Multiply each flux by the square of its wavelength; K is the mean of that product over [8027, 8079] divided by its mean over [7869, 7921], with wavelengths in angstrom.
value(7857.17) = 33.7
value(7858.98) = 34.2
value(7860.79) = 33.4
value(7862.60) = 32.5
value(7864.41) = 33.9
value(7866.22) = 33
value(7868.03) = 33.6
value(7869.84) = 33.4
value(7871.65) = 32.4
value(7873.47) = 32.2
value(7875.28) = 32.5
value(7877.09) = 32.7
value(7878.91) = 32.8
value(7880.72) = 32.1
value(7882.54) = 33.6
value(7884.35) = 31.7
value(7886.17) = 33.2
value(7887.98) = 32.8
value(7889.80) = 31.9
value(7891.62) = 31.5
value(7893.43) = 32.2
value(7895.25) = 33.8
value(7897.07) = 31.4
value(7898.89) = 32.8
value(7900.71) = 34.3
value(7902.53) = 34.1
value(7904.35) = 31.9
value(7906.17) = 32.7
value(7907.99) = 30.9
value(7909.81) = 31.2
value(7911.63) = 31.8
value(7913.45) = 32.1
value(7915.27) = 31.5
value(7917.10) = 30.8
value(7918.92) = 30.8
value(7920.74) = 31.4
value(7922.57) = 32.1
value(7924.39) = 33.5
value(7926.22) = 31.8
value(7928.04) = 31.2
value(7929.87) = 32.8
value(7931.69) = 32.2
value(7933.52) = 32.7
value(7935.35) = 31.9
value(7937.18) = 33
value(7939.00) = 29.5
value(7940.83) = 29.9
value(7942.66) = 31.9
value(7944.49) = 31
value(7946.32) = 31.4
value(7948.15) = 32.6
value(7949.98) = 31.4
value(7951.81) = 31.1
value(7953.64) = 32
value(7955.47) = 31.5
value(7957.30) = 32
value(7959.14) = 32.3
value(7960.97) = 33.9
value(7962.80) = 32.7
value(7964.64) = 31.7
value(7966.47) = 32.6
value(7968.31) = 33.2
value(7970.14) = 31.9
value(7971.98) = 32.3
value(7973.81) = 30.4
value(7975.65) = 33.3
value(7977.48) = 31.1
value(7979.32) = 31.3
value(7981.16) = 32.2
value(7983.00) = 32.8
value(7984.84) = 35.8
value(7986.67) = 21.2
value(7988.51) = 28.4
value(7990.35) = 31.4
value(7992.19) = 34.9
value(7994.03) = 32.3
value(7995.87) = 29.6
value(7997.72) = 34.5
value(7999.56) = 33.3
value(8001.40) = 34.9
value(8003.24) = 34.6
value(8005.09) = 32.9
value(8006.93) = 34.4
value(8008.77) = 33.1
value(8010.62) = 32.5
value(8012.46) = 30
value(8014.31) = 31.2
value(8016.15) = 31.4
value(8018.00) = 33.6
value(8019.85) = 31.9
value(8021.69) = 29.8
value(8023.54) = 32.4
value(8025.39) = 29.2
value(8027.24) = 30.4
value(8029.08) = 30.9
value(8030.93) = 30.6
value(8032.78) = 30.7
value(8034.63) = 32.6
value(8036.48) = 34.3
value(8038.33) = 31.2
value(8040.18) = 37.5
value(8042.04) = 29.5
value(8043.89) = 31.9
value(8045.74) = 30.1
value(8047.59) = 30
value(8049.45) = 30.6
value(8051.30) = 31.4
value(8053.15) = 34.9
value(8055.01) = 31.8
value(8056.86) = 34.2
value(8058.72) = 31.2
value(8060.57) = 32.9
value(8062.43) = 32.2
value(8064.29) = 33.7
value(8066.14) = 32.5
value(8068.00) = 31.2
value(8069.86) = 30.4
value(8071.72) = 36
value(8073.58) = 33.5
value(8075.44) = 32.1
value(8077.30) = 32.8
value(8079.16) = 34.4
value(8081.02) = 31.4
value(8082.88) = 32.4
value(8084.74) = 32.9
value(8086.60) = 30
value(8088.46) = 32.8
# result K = 1.04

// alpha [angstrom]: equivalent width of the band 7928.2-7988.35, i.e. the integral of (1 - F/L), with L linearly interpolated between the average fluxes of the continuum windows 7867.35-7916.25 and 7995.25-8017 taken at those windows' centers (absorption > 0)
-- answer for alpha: 1.7 angstrom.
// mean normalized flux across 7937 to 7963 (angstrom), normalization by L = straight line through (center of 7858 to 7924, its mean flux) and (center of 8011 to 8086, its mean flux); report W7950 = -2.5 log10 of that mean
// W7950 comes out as 0.02 mag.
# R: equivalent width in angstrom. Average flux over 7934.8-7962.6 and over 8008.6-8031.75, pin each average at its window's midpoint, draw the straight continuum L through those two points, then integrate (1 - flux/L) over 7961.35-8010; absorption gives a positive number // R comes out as -1.13 angstrom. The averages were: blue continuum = 31.7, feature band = 32.2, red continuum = 31.3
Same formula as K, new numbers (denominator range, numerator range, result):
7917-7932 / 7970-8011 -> 1.02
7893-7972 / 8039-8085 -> 1.05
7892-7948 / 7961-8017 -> 1.02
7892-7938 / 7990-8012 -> 1.05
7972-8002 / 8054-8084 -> 1.05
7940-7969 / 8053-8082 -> 1.06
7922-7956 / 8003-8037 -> 1.02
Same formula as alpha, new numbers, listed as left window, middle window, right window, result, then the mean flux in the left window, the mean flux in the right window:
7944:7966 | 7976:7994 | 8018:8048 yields 0.4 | 32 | 31.5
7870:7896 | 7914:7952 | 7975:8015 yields 0.8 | 32.5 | 32.1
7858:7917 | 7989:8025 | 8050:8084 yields 0.2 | 32.6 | 32.7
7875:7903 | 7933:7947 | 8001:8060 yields 0.5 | 32.7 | 32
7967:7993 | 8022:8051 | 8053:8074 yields 0.8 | 31.4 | 32.8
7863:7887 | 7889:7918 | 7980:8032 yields 0.4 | 32.8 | 31.8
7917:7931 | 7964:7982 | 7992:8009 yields 0.5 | 31.9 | 33.4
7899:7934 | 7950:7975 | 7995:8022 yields 0.2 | 32.1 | 32.6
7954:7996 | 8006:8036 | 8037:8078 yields 0.5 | 31.7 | 32.4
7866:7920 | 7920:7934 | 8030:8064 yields 0.0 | 32.4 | 32.1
